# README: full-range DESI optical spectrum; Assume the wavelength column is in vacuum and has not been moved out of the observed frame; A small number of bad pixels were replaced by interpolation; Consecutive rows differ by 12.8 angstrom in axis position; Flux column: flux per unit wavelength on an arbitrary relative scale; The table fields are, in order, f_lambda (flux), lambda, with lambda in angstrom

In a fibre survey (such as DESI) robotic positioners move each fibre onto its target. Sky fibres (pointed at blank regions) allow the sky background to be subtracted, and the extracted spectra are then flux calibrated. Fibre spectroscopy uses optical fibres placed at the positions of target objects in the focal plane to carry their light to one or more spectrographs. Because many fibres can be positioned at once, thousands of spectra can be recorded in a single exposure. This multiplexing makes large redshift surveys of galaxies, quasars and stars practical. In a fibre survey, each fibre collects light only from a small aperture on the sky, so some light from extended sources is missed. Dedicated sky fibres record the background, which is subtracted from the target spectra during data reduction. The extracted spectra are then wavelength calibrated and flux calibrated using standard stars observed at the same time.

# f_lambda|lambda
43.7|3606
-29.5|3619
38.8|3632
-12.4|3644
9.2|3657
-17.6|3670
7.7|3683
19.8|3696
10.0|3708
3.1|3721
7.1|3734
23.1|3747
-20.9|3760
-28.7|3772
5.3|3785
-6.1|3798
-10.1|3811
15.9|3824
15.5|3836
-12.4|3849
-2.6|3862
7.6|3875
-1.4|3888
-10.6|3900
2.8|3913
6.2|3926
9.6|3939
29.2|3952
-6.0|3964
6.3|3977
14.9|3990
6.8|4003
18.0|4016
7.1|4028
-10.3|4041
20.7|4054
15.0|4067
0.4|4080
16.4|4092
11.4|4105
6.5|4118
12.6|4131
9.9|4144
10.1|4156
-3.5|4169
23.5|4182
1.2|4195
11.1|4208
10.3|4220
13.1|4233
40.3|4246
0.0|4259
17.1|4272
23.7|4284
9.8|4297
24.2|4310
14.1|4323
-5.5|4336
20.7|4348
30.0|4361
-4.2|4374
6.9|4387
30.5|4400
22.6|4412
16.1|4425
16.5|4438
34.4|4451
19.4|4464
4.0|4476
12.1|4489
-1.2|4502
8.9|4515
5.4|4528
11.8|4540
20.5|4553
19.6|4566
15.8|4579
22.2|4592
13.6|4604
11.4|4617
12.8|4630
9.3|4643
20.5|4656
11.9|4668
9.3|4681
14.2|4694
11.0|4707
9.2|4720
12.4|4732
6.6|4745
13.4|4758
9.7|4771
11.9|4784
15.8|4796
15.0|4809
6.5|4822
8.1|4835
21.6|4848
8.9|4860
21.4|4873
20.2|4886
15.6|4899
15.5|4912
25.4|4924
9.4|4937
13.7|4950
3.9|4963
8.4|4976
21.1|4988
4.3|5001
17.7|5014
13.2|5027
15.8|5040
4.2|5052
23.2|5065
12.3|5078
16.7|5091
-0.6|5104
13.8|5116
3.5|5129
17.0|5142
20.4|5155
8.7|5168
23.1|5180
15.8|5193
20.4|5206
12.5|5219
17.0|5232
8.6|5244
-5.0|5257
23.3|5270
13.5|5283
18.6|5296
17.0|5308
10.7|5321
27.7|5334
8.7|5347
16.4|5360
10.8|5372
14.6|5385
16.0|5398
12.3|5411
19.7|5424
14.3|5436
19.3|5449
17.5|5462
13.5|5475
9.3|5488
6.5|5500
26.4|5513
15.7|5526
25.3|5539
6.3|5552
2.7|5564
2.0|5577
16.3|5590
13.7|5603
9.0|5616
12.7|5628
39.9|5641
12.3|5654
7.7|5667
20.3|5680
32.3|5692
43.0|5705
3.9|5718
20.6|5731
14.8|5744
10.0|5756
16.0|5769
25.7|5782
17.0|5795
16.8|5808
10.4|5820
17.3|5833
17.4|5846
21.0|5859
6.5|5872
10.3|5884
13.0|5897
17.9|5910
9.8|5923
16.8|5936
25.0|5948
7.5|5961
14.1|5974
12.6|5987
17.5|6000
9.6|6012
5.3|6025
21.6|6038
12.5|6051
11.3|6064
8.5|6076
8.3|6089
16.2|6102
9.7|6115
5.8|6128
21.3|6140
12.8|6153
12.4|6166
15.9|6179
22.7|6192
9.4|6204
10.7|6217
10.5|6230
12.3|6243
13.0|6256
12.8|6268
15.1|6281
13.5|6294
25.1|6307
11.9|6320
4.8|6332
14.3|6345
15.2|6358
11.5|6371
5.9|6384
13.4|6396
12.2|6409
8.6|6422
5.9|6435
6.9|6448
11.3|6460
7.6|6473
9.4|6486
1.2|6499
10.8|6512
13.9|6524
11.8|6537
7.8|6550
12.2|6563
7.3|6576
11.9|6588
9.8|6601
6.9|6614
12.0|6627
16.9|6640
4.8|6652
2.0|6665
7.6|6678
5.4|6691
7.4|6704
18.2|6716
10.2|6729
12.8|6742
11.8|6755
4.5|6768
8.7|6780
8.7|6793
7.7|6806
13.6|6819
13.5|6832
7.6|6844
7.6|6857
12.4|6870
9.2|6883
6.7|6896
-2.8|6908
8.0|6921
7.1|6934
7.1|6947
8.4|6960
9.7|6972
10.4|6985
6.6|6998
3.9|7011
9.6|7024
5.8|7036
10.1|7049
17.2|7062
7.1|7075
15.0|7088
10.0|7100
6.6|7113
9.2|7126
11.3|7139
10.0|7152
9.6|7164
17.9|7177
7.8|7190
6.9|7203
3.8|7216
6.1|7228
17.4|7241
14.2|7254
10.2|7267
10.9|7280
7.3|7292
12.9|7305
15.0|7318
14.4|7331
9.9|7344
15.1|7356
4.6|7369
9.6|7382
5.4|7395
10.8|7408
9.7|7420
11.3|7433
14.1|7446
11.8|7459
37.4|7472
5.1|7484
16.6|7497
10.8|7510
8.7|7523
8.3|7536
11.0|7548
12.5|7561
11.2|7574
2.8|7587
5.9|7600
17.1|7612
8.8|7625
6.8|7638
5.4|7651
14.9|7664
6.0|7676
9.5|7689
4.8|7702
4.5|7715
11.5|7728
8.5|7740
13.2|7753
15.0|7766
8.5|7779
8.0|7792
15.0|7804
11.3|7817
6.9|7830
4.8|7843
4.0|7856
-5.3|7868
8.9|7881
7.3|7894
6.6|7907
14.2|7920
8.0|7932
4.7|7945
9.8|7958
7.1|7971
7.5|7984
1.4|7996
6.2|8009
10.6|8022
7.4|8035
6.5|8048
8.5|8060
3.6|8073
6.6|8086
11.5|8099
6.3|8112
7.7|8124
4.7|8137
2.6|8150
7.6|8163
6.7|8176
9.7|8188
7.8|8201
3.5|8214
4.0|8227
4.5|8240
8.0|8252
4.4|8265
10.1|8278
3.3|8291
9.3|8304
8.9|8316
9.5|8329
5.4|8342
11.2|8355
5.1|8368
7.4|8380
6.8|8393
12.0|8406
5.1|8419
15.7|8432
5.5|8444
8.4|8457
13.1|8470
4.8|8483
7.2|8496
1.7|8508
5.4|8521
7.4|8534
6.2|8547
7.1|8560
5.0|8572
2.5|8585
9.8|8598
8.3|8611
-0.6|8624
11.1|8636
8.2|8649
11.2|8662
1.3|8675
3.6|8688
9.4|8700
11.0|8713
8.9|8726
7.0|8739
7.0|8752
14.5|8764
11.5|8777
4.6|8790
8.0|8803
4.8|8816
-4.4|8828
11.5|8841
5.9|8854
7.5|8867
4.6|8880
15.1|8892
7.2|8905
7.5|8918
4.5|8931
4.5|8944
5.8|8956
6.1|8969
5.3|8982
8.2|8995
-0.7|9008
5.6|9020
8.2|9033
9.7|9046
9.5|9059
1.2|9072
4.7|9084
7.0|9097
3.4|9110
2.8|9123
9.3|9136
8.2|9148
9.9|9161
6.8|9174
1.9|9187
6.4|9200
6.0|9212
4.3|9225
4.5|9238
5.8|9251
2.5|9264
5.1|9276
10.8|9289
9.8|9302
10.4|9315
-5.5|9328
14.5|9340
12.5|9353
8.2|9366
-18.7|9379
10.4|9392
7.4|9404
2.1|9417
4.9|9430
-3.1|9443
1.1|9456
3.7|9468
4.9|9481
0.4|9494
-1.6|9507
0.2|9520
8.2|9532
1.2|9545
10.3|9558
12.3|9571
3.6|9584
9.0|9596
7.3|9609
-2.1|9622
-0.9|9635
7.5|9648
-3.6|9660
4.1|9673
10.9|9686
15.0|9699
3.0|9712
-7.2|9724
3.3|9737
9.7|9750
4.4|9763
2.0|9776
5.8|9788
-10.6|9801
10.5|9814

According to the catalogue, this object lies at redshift 0.138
